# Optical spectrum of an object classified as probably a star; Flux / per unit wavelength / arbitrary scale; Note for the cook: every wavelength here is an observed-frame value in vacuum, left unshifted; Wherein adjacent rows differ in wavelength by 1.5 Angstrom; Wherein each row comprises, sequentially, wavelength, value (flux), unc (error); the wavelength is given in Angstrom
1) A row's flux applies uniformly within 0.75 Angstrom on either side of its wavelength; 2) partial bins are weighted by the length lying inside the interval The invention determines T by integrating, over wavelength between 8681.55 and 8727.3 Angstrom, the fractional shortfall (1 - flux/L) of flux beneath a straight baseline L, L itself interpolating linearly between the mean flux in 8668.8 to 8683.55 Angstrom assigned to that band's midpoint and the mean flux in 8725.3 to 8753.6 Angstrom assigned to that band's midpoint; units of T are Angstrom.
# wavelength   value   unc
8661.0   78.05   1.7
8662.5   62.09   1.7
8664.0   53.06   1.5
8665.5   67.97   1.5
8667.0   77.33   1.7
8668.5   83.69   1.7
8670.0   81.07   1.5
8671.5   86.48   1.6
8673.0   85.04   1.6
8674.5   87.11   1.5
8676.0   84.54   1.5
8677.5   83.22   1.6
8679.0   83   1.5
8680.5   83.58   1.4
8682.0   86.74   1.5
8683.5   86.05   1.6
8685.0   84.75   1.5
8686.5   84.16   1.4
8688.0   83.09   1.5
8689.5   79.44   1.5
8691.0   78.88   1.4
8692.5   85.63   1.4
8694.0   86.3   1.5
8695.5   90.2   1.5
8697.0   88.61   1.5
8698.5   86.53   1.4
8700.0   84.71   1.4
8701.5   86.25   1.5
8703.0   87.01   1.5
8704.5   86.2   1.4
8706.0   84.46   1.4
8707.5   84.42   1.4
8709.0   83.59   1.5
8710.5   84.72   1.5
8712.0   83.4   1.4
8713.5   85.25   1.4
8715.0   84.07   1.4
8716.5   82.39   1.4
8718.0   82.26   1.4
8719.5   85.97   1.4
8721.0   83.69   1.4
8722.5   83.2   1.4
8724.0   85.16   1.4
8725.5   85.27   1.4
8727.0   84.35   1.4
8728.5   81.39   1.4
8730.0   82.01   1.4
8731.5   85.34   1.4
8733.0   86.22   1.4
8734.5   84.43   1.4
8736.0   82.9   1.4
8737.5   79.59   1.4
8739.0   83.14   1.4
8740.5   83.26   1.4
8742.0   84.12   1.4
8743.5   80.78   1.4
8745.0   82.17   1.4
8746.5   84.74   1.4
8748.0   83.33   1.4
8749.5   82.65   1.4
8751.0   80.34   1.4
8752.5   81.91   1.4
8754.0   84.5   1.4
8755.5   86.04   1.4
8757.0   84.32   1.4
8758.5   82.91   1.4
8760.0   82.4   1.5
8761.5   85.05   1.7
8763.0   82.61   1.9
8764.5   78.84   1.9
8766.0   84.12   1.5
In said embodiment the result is -0.5 Angstrom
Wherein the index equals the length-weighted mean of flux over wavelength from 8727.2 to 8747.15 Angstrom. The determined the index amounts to 83.1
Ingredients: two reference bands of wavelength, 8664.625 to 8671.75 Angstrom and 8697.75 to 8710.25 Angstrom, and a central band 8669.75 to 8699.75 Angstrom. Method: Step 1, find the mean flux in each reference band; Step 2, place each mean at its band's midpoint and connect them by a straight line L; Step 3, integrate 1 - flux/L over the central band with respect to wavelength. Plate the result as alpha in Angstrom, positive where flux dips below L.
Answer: -1.18 Angstrom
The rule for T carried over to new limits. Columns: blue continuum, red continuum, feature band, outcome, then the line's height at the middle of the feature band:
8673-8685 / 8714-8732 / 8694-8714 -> -0.37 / 84.2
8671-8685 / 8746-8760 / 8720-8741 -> 0.06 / 83.8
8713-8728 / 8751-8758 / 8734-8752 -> 0.27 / 83.9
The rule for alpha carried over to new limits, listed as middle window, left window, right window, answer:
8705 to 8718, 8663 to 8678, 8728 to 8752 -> -0.5 Angstrom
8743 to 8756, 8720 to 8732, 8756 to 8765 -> 0.0 Angstrom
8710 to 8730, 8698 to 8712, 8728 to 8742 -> 0.1 Angstrom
